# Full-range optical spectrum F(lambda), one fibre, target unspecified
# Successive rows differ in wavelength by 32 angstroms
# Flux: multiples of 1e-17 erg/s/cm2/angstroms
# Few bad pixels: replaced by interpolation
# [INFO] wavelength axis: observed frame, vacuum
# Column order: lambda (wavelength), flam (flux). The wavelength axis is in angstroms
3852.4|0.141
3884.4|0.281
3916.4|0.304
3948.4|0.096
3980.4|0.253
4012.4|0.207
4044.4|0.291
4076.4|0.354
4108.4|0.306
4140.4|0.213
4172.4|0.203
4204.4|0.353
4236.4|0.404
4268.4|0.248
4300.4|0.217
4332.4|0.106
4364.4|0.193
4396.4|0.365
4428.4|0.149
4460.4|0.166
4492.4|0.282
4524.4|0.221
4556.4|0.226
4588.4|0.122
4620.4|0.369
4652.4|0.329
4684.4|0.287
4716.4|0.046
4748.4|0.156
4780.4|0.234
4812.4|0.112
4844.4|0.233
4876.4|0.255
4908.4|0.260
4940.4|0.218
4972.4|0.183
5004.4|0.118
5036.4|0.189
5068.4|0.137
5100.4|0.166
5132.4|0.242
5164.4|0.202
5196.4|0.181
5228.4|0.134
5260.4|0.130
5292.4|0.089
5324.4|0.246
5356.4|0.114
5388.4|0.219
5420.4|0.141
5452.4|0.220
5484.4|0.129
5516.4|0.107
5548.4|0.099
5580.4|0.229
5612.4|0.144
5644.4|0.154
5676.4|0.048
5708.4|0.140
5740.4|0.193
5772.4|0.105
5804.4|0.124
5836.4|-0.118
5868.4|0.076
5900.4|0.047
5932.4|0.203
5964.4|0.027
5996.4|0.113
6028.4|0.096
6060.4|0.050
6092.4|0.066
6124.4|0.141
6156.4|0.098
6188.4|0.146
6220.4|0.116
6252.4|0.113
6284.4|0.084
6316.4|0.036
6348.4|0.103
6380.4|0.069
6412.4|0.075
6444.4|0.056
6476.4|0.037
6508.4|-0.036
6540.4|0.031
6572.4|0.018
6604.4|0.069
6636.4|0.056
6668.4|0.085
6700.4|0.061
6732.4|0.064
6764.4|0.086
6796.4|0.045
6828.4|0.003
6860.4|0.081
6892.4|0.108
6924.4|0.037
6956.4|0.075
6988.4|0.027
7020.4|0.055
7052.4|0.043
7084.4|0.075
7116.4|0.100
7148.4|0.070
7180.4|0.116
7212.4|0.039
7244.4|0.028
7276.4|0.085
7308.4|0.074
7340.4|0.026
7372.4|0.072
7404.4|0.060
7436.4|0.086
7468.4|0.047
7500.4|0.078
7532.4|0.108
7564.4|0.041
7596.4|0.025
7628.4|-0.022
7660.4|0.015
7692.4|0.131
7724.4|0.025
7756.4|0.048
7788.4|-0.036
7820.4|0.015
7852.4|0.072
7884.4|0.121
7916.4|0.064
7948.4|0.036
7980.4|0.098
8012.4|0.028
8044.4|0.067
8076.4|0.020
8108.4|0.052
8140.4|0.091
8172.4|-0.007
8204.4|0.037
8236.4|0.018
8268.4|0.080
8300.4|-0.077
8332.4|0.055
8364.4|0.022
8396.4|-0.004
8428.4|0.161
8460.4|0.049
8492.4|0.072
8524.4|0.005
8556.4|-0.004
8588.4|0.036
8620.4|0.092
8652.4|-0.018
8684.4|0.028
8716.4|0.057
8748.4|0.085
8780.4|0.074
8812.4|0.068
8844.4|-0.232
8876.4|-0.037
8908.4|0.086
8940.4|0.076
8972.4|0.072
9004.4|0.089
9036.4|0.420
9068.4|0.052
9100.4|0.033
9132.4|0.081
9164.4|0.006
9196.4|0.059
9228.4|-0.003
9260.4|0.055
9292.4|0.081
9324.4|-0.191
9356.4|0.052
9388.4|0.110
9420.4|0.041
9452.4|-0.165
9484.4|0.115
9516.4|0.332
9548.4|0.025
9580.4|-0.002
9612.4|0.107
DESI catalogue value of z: 1.421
